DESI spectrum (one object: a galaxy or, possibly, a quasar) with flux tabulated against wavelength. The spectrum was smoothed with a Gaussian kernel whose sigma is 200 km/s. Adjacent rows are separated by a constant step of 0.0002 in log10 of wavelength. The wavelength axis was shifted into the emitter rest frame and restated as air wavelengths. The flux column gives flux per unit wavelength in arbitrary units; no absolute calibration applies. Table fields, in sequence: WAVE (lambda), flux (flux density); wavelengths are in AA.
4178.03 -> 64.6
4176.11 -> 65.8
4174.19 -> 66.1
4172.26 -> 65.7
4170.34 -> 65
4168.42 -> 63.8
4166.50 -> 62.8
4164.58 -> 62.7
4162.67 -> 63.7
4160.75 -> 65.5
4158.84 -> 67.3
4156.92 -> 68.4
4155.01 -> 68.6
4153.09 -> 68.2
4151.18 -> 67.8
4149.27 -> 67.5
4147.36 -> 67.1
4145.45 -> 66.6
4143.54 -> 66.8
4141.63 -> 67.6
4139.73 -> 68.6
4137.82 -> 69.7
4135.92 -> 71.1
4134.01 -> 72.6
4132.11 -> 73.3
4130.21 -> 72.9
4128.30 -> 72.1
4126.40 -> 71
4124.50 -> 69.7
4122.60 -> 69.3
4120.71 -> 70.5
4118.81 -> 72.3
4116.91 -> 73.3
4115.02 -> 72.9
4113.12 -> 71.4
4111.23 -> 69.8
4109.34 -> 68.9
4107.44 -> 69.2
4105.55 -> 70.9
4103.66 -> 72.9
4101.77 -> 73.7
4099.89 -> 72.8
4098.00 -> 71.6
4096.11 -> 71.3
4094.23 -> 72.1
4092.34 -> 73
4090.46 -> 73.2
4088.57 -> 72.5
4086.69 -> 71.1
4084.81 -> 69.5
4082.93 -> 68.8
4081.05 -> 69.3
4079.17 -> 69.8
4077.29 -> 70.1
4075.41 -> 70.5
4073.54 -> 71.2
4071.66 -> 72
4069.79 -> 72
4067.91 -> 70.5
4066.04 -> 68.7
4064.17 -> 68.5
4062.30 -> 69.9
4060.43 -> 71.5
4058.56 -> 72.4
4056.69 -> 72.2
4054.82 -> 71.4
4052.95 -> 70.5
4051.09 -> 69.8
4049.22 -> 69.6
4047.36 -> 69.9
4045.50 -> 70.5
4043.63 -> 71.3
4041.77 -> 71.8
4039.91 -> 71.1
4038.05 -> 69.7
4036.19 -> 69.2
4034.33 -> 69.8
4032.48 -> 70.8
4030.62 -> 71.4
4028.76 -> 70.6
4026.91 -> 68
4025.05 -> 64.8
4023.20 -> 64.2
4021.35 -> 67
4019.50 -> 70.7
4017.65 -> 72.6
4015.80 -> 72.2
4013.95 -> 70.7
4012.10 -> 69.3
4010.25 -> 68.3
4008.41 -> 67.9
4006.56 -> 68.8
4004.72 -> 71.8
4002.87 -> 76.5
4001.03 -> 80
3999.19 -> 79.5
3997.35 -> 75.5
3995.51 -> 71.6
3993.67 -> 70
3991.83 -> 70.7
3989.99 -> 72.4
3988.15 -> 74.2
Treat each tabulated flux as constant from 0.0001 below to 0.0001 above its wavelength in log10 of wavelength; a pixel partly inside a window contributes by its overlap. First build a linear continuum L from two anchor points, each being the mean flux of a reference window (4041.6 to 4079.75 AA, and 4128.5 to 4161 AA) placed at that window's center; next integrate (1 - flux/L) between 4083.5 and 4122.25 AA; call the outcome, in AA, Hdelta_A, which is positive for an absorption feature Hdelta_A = -0.99 AA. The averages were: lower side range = 70.7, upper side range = 68.9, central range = 71.6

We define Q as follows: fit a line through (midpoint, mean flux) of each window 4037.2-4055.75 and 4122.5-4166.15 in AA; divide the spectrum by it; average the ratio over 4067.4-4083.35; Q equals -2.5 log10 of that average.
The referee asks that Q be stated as -0.01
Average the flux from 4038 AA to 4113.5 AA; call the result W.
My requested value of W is 70.9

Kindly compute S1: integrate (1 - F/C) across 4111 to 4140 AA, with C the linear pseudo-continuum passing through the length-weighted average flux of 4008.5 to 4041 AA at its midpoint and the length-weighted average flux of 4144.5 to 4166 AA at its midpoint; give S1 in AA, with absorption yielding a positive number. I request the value -1.8 AA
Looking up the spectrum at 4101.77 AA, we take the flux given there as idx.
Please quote 73.7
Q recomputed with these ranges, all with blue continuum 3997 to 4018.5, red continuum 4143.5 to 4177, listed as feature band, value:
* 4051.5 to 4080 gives -0.009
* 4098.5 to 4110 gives -0.046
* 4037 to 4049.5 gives 0.008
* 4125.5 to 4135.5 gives -0.077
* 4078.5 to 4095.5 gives -0.028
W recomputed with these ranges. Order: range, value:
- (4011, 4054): 69.8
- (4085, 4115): 71.6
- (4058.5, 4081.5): 70.4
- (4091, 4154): 70.6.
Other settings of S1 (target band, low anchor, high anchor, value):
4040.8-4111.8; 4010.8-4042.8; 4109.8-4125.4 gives -0.48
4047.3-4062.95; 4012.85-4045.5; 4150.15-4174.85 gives -0.42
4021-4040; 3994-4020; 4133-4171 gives 0.77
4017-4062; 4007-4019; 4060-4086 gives 0.07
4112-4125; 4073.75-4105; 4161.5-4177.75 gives -0.47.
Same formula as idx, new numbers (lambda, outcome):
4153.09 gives 68.2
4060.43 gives 71.5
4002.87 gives 76.5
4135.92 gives 71.1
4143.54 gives 66.8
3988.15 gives 74.2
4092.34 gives 73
